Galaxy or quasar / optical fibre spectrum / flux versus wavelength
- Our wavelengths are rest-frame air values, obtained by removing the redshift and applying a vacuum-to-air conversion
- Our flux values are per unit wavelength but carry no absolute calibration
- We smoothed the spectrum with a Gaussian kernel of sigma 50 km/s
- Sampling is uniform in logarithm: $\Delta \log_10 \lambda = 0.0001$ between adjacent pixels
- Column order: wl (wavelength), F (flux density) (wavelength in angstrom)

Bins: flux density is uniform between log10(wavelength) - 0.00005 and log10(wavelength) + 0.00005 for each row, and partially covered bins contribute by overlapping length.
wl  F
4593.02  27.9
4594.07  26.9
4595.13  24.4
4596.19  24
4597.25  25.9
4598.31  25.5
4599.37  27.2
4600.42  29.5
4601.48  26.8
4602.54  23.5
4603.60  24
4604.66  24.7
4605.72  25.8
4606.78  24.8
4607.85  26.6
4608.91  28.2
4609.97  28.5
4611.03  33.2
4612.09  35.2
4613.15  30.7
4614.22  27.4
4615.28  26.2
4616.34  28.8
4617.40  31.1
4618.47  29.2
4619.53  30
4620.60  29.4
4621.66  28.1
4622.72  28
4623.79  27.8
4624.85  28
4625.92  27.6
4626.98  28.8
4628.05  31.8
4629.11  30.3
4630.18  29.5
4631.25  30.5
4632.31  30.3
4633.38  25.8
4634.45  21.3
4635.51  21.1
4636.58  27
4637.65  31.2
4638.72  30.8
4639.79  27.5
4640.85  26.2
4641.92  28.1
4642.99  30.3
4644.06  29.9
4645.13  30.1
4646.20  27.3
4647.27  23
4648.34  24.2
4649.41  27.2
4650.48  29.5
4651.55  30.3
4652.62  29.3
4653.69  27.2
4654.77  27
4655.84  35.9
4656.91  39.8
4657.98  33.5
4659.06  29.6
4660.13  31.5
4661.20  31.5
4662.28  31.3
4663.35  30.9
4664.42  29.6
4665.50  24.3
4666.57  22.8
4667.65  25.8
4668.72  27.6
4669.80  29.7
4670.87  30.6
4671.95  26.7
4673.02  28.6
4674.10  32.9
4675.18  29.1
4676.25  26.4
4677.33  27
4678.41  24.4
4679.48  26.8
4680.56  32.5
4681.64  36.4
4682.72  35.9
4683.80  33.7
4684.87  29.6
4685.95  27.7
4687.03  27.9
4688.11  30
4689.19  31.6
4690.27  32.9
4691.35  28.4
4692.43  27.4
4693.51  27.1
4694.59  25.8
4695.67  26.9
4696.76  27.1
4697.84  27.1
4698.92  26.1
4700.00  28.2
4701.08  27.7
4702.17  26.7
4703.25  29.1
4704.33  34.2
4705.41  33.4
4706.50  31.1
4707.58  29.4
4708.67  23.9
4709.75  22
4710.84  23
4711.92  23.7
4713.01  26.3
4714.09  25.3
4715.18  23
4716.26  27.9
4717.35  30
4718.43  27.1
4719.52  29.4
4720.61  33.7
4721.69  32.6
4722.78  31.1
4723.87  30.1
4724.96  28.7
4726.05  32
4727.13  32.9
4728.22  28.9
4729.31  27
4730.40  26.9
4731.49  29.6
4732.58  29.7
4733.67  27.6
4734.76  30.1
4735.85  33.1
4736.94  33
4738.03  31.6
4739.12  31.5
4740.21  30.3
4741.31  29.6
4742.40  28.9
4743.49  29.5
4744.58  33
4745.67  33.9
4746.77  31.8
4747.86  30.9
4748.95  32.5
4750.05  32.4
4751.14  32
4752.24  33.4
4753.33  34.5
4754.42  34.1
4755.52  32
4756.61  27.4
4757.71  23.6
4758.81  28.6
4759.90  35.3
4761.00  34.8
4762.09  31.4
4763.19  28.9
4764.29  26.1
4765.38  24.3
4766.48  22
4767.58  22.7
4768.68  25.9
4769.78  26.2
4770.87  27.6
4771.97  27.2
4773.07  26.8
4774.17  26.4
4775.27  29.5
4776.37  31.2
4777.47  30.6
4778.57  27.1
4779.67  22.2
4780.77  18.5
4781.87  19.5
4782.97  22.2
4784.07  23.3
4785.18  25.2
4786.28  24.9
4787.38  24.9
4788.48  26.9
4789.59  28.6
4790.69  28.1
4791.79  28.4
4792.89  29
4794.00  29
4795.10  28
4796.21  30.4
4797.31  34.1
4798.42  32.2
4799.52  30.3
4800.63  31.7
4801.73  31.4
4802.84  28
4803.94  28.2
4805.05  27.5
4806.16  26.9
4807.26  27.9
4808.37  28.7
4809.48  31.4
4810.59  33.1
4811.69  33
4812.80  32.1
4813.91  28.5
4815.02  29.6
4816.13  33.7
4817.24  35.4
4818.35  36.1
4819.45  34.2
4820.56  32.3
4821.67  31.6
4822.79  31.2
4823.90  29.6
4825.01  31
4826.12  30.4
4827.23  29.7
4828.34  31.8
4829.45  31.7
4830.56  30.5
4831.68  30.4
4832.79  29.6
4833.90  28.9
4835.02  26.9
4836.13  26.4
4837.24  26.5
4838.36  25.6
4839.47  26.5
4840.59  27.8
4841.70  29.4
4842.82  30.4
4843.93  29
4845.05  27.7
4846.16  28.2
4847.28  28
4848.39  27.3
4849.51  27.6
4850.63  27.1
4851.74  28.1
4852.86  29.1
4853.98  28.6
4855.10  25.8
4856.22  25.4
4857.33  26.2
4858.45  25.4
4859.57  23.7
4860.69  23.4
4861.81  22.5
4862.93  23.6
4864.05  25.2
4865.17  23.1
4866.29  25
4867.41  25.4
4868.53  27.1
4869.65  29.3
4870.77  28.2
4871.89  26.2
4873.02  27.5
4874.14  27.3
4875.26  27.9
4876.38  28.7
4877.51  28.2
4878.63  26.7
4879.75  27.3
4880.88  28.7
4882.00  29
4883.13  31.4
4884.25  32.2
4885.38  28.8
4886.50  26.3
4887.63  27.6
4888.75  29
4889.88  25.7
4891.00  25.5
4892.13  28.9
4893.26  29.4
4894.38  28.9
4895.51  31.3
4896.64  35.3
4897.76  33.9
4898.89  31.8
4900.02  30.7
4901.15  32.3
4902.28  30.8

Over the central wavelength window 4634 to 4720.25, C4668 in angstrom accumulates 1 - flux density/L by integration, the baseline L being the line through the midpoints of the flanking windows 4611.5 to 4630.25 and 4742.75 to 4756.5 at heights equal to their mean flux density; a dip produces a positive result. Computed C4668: 5.9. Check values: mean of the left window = 29.3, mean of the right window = 32.3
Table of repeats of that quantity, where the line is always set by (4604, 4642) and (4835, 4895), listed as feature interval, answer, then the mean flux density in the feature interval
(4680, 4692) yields -1.47 angstrom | 31.5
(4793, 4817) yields -2.45 angstrom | 30.3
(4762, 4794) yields 1.85 angstrom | 26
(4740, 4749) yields -1.08 angstrom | 31.1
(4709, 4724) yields 0.27 angstrom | 27.4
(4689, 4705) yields -0.23 angstrom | 28.4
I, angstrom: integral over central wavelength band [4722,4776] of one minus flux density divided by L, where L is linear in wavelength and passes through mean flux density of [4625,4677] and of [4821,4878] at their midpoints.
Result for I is -2.9 angstrom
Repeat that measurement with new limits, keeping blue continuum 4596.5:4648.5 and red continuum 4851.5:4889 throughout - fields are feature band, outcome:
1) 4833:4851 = -0.4 angstrom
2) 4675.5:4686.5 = -0.9 angstrom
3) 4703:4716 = 0.3 angstrom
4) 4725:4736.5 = -0.9 angstrom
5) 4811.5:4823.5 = -2.3 angstrom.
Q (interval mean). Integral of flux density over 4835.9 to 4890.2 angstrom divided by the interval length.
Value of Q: 27.2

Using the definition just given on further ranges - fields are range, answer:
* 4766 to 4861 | 28.3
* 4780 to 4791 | 24.1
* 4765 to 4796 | 26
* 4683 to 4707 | 29.1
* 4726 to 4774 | 29.8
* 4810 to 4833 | 31.7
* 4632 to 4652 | 27.4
